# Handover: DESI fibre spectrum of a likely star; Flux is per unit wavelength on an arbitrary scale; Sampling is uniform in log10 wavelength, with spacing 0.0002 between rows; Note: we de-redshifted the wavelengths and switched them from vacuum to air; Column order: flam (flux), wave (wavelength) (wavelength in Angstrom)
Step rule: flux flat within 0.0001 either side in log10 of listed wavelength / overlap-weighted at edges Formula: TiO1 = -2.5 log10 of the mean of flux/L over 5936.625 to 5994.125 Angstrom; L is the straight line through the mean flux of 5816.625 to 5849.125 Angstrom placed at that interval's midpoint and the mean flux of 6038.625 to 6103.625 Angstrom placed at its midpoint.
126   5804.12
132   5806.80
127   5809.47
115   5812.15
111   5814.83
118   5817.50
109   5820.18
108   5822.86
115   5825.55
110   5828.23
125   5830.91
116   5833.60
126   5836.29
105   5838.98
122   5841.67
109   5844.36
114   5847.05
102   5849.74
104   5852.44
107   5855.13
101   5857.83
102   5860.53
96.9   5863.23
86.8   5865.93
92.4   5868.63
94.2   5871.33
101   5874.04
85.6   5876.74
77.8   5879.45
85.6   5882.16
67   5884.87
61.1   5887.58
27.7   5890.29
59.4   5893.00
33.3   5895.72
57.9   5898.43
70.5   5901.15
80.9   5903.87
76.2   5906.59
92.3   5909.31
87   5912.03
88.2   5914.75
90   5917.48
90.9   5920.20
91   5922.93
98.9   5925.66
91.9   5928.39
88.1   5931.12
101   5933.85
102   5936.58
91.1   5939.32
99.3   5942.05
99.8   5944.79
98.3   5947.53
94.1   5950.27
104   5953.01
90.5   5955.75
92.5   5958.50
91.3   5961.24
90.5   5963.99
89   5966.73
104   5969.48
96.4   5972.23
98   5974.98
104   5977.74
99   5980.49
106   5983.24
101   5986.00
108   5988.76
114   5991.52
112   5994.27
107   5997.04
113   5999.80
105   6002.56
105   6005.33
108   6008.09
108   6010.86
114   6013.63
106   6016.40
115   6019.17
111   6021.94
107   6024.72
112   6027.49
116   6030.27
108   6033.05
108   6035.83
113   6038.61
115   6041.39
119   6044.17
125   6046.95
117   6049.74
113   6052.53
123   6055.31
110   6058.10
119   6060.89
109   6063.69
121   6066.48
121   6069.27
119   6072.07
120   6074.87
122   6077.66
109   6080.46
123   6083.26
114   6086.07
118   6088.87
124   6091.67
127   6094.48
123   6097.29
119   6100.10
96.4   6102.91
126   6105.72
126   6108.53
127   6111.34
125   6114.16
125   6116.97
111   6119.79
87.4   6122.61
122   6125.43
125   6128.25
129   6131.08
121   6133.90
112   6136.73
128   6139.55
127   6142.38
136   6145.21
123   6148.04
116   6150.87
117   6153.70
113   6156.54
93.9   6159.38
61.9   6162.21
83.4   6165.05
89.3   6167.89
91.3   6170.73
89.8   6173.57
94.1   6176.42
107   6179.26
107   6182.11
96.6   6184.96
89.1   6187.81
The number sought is 0.18 mag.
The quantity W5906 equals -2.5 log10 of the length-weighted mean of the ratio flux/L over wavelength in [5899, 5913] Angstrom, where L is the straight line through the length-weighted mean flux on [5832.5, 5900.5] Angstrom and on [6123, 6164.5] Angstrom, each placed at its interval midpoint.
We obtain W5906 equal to 0.16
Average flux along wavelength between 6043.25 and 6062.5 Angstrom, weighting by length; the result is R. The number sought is 118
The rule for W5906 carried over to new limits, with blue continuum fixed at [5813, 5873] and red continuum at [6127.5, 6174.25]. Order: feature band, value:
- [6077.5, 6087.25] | -0.071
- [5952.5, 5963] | 0.159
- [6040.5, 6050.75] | -0.100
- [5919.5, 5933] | 0.171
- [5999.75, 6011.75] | 0.014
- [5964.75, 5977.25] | 0.121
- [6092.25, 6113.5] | -0.112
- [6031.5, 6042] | -0.020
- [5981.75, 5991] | 0.029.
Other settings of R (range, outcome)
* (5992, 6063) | 112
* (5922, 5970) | 95.3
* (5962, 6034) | 106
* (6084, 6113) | 120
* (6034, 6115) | 118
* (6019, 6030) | 111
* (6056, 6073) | 117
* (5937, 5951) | 97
